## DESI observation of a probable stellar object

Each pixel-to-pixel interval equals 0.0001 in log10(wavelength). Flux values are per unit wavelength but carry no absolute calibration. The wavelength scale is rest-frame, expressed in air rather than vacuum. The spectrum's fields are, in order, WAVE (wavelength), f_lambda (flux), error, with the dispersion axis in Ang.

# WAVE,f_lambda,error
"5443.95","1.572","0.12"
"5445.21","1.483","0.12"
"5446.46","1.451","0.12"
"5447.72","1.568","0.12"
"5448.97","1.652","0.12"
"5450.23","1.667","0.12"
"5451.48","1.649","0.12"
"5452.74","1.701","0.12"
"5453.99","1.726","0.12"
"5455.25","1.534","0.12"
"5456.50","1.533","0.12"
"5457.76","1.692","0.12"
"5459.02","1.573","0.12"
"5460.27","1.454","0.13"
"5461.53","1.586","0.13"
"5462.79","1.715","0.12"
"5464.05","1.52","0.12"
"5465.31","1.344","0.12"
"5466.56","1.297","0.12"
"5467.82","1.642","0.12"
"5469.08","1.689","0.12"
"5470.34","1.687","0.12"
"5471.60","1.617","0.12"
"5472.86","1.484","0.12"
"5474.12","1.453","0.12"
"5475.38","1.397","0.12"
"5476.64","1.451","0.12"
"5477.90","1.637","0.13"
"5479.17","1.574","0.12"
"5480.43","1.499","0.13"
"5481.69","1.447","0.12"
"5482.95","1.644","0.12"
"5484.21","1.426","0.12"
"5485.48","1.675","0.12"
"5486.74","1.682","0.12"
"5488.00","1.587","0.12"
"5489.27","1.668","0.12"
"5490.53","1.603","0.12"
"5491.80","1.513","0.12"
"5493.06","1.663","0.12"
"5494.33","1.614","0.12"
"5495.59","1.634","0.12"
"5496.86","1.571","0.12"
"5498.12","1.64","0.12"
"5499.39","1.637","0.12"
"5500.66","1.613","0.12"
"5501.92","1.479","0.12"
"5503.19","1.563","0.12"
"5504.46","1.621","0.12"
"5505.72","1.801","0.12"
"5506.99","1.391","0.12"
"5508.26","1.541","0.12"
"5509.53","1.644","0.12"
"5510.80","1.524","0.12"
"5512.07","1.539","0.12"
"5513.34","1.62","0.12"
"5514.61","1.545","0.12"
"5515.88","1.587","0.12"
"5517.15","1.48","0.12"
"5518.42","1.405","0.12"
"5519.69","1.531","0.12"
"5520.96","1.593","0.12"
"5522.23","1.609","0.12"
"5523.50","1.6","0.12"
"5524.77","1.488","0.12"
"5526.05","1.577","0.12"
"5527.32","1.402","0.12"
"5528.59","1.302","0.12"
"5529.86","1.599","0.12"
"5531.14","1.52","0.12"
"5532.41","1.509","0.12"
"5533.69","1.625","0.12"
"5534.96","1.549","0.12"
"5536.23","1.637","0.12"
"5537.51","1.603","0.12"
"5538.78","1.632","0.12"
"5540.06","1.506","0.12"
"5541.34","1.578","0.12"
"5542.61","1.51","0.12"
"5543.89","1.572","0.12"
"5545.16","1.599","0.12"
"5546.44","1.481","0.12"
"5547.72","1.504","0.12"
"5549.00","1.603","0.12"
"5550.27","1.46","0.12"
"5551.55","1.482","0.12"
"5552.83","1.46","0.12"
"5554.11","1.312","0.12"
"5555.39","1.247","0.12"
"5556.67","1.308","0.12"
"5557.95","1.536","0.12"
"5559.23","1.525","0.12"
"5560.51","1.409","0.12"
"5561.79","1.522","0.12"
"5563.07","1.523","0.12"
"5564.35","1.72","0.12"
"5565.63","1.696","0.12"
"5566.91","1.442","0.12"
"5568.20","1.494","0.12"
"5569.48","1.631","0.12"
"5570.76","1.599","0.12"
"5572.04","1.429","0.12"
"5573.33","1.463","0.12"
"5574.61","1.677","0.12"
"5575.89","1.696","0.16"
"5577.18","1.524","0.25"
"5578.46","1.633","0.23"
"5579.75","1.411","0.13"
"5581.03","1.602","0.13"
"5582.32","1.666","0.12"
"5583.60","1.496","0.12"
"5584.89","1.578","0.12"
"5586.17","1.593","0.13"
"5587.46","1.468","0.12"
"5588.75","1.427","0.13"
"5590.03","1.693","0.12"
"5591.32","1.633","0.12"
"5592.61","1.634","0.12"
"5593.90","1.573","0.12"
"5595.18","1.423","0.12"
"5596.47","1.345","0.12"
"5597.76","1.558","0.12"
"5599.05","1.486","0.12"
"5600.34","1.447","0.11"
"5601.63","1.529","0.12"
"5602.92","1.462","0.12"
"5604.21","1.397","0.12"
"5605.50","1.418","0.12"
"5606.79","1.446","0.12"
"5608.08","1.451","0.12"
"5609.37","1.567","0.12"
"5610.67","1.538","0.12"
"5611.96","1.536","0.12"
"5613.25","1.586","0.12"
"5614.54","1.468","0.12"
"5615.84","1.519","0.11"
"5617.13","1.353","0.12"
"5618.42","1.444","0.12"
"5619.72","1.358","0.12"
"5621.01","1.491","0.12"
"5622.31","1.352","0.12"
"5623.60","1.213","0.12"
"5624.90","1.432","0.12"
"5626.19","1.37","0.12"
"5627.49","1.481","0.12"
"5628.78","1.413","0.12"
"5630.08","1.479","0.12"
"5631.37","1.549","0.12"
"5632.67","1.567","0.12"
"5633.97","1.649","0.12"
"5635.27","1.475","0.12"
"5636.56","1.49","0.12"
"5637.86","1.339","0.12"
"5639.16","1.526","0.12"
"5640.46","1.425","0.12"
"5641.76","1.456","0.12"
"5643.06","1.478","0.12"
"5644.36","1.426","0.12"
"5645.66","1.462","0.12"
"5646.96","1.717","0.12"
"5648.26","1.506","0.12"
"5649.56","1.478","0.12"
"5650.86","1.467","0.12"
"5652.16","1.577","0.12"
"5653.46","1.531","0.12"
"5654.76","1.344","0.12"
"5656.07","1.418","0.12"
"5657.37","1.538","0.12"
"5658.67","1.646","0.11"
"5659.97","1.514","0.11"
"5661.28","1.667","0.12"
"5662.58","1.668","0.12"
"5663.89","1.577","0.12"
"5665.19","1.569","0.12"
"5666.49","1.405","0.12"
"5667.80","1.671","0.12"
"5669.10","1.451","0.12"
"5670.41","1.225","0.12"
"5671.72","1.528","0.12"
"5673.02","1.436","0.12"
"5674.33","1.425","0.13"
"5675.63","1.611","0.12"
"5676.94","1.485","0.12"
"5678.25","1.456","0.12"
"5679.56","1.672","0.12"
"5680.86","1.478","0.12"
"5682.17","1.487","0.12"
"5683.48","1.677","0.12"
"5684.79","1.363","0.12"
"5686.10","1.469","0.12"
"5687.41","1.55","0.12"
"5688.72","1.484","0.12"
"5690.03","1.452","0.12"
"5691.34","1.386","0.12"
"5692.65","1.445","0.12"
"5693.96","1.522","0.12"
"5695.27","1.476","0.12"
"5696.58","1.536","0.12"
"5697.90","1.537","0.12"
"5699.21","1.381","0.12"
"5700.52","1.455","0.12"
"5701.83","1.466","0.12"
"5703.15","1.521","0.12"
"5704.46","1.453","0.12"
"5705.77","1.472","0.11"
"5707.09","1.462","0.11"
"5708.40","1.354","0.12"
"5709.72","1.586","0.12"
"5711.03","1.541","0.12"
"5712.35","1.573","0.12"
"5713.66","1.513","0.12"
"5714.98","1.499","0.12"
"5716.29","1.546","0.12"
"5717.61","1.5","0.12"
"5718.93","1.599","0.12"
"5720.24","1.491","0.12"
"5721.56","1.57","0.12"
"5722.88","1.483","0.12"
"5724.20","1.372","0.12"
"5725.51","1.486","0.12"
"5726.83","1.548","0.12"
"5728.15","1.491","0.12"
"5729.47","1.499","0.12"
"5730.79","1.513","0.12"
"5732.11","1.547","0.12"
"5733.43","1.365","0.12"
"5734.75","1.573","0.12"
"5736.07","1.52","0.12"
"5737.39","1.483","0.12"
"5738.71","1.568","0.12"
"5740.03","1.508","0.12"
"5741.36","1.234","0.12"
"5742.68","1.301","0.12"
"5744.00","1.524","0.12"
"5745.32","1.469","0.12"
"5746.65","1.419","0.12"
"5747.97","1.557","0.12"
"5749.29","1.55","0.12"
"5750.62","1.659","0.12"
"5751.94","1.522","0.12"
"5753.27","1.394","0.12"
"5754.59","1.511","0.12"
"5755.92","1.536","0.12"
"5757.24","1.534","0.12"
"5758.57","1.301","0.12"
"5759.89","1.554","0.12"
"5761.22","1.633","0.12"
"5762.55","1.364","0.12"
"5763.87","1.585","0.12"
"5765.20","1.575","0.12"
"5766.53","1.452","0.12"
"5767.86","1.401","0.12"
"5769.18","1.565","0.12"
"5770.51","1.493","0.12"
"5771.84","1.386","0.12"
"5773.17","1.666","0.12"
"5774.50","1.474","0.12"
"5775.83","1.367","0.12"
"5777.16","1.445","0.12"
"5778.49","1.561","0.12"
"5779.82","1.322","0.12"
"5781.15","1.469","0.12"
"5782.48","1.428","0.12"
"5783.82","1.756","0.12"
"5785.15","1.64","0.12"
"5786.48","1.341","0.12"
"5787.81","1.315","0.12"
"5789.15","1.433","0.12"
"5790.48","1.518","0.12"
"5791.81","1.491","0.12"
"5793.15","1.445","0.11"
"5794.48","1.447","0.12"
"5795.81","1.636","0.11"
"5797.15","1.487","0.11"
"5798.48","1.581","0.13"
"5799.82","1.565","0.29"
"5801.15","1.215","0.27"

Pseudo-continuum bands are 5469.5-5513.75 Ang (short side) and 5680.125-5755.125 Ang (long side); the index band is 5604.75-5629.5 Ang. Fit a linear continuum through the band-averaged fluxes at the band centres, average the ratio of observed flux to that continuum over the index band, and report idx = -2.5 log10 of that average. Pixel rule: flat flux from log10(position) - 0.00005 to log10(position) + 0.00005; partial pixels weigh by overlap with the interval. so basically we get 0.06 mag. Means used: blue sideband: 1.58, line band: 1.44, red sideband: 1.49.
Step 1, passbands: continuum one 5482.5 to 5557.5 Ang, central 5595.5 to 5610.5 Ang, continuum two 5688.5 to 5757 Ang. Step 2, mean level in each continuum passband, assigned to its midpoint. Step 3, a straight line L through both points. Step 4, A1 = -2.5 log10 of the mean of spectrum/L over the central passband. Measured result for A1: 0.04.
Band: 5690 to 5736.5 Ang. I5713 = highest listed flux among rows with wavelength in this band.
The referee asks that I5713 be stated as 1.599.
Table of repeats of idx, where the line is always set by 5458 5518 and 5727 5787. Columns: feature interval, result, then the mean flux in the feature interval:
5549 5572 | 0.04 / 1.49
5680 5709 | 0.02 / 1.48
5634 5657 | 0.03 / 1.48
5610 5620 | 0.04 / 1.48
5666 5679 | 0.03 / 1.47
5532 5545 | -0.02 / 1.57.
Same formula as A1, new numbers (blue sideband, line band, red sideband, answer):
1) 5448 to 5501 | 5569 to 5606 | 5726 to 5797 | 0.01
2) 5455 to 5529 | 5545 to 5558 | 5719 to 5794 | 0.07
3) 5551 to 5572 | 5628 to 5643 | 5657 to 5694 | 0.01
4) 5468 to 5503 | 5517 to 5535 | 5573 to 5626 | 0.02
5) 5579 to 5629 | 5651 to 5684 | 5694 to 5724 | -0.02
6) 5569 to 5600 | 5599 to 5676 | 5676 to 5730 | 0.03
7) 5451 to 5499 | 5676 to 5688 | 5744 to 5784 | 0.00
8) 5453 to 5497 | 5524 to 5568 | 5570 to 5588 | 0.04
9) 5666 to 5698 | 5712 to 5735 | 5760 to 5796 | -0.01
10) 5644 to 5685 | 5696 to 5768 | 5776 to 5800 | 0.01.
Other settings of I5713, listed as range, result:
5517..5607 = 1.72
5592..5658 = 1.717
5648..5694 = 1.677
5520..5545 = 1.637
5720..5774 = 1.666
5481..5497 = 1.682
